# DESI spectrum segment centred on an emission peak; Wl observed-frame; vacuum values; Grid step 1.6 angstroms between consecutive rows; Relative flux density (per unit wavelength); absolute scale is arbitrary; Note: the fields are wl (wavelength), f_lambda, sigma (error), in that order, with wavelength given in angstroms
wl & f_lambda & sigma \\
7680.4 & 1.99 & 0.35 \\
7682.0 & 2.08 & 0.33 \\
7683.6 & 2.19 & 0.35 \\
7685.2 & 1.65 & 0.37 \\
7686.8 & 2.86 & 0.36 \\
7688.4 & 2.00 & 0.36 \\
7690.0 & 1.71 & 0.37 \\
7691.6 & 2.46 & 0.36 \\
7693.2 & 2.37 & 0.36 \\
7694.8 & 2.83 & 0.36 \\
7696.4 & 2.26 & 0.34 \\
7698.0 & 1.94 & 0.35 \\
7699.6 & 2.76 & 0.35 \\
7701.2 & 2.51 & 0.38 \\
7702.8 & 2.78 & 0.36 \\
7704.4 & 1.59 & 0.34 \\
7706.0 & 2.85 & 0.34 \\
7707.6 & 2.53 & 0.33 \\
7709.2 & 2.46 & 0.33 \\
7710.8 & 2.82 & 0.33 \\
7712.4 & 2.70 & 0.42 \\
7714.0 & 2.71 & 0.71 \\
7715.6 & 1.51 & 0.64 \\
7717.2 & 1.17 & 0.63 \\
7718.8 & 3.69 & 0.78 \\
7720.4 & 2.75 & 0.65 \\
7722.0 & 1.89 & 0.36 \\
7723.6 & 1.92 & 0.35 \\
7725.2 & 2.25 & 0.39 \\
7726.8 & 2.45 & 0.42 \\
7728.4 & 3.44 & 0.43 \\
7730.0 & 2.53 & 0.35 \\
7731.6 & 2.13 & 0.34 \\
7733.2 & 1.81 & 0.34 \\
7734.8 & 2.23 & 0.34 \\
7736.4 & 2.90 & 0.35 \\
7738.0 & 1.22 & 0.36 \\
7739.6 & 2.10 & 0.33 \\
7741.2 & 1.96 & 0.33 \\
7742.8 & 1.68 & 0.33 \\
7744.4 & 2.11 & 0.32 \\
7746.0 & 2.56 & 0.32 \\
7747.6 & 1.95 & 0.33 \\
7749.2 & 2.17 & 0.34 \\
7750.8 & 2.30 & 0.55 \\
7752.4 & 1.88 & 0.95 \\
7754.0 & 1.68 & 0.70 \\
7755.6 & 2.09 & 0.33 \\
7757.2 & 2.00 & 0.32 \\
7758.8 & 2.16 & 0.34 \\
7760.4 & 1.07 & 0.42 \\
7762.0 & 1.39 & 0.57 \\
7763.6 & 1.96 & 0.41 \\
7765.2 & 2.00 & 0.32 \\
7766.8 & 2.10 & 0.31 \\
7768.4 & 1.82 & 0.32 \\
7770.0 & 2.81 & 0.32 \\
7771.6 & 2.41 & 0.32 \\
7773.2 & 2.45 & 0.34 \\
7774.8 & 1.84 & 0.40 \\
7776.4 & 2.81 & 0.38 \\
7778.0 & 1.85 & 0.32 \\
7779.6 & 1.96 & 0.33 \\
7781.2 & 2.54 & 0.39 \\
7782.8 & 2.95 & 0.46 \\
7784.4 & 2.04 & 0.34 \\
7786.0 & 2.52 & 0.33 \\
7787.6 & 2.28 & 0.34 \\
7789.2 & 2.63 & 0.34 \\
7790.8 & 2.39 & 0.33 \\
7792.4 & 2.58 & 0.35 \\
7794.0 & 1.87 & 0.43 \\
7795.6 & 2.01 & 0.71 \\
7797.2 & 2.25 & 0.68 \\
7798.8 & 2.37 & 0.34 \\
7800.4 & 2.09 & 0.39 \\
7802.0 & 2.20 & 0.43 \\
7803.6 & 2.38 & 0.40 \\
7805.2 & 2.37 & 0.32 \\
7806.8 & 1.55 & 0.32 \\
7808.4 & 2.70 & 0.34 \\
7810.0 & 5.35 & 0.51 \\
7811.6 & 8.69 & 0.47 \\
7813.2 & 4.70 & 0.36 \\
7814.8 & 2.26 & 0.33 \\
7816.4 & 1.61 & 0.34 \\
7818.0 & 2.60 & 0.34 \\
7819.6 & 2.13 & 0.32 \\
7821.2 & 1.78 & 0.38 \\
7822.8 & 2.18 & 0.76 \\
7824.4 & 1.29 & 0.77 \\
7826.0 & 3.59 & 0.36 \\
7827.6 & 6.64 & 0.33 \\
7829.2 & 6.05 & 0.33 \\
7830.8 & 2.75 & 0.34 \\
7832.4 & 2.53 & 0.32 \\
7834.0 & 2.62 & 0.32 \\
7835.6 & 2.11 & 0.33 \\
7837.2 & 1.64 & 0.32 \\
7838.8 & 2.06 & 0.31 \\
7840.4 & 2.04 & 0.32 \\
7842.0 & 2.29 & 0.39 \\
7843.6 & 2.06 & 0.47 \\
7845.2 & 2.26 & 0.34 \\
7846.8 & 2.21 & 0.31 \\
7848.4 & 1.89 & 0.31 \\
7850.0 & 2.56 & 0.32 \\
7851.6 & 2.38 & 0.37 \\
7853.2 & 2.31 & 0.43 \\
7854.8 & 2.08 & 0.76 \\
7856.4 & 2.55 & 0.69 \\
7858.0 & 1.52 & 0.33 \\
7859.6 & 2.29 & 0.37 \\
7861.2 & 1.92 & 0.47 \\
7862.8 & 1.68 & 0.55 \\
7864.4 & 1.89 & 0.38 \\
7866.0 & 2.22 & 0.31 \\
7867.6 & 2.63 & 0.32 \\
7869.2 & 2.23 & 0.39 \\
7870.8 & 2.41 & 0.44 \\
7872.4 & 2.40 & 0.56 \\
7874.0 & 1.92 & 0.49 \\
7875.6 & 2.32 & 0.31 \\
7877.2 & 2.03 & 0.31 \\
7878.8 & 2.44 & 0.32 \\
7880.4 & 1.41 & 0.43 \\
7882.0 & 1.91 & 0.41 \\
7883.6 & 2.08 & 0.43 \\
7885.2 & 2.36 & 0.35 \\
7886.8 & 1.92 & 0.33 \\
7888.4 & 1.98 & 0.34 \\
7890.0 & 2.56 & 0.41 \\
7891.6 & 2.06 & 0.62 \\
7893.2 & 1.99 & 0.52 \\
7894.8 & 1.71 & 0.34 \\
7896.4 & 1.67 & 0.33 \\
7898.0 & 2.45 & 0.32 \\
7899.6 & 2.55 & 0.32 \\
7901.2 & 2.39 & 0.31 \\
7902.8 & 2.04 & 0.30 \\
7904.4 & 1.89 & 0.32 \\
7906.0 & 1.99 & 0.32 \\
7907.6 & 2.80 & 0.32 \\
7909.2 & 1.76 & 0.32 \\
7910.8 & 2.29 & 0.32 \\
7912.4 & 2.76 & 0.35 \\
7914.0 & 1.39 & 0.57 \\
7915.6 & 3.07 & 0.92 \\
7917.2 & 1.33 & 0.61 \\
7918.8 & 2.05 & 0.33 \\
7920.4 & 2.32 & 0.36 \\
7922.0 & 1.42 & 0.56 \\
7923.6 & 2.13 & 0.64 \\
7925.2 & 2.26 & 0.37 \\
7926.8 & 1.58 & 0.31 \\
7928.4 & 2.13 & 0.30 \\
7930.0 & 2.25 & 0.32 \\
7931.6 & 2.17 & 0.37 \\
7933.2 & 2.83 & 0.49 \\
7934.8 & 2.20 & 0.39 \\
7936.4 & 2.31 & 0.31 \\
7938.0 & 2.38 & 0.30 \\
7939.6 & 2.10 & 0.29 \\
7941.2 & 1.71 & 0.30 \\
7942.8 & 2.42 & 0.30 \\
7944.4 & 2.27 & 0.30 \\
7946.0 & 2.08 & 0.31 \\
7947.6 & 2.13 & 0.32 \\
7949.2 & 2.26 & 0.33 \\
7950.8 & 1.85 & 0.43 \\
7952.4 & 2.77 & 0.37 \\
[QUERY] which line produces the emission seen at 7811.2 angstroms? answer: [S II] 6716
